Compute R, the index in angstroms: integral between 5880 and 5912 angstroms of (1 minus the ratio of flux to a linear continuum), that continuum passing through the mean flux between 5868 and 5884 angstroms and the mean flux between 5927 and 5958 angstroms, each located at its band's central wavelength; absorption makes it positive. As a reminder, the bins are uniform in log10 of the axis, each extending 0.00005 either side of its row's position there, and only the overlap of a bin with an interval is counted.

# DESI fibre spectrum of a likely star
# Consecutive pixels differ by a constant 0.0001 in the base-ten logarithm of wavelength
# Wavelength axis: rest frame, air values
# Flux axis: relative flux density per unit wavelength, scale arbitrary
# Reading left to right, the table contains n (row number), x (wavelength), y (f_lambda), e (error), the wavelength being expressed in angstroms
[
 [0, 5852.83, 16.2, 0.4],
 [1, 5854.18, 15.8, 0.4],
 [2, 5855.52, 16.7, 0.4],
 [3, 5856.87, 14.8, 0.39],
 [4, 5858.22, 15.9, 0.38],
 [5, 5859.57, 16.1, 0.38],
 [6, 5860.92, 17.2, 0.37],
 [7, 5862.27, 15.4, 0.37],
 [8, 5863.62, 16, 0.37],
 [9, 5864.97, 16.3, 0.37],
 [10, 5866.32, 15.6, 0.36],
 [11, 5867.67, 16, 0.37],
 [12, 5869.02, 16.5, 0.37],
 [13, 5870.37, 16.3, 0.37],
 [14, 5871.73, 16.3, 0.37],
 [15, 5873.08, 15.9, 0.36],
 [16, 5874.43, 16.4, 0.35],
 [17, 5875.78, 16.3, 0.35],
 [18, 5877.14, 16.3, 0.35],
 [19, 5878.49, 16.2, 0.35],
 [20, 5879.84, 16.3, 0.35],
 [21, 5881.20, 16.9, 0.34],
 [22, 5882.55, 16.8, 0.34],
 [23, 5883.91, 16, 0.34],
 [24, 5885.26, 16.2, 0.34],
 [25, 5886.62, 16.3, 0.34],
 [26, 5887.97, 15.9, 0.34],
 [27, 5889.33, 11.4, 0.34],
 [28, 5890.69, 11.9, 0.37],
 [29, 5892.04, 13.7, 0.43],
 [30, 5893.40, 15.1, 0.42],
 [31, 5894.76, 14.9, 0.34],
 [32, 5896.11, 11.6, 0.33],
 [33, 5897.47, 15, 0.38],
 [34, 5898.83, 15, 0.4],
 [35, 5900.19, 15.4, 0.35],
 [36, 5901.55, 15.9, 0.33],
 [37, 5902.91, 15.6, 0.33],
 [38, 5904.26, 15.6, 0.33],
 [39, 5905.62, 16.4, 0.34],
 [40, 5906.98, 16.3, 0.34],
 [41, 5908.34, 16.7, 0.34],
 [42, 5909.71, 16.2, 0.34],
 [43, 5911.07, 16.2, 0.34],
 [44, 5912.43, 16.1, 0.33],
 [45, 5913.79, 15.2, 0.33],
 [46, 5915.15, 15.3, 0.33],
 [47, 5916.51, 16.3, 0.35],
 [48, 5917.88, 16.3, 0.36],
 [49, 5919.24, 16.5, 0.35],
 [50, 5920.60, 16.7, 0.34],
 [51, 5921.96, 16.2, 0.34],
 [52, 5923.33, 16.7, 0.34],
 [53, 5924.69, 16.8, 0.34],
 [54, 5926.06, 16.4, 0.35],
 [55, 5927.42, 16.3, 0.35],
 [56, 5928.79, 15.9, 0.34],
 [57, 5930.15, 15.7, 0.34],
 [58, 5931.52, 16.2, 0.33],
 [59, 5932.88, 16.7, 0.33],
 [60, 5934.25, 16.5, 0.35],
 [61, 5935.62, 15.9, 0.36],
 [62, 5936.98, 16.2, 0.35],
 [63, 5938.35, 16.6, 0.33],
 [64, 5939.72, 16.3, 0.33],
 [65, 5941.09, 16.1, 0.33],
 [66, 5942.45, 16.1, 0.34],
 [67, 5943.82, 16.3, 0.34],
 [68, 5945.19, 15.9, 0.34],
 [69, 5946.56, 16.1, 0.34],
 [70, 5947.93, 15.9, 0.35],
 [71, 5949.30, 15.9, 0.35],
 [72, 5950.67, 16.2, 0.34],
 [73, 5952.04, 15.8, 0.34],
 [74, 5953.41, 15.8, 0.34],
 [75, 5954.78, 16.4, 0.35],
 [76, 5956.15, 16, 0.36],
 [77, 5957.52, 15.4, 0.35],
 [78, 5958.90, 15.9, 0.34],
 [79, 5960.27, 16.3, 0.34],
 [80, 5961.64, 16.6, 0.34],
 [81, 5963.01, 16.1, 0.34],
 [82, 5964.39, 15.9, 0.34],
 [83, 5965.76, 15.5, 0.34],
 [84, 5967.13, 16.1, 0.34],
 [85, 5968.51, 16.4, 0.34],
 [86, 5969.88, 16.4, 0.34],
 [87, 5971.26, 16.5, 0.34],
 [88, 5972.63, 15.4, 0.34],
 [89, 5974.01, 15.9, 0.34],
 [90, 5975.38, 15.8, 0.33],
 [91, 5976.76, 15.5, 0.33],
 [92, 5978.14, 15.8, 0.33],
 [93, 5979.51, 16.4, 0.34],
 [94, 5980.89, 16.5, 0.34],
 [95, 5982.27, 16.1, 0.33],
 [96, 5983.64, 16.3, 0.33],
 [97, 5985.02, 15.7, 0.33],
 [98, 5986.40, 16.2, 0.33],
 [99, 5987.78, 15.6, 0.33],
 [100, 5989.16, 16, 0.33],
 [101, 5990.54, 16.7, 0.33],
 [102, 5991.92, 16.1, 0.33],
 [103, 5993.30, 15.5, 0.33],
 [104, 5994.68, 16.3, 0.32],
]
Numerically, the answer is 1.9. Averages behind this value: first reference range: 16.4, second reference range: 16.1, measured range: 15.3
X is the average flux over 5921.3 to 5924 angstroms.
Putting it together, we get 16.4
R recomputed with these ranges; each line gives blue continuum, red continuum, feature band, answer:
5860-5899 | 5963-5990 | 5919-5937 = -0.7 angstroms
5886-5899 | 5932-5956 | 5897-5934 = -2.7 angstroms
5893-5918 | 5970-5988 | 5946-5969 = -0.2 angstroms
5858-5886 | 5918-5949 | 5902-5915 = 0.2 angstroms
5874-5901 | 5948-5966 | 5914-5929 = -0.7 angstroms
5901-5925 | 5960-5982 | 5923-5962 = -0.1 angstroms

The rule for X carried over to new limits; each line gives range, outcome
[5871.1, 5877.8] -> 16.2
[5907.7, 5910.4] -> 16.4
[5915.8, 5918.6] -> 16.3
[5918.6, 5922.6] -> 16.5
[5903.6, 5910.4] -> 16.2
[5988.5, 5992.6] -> 16.3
